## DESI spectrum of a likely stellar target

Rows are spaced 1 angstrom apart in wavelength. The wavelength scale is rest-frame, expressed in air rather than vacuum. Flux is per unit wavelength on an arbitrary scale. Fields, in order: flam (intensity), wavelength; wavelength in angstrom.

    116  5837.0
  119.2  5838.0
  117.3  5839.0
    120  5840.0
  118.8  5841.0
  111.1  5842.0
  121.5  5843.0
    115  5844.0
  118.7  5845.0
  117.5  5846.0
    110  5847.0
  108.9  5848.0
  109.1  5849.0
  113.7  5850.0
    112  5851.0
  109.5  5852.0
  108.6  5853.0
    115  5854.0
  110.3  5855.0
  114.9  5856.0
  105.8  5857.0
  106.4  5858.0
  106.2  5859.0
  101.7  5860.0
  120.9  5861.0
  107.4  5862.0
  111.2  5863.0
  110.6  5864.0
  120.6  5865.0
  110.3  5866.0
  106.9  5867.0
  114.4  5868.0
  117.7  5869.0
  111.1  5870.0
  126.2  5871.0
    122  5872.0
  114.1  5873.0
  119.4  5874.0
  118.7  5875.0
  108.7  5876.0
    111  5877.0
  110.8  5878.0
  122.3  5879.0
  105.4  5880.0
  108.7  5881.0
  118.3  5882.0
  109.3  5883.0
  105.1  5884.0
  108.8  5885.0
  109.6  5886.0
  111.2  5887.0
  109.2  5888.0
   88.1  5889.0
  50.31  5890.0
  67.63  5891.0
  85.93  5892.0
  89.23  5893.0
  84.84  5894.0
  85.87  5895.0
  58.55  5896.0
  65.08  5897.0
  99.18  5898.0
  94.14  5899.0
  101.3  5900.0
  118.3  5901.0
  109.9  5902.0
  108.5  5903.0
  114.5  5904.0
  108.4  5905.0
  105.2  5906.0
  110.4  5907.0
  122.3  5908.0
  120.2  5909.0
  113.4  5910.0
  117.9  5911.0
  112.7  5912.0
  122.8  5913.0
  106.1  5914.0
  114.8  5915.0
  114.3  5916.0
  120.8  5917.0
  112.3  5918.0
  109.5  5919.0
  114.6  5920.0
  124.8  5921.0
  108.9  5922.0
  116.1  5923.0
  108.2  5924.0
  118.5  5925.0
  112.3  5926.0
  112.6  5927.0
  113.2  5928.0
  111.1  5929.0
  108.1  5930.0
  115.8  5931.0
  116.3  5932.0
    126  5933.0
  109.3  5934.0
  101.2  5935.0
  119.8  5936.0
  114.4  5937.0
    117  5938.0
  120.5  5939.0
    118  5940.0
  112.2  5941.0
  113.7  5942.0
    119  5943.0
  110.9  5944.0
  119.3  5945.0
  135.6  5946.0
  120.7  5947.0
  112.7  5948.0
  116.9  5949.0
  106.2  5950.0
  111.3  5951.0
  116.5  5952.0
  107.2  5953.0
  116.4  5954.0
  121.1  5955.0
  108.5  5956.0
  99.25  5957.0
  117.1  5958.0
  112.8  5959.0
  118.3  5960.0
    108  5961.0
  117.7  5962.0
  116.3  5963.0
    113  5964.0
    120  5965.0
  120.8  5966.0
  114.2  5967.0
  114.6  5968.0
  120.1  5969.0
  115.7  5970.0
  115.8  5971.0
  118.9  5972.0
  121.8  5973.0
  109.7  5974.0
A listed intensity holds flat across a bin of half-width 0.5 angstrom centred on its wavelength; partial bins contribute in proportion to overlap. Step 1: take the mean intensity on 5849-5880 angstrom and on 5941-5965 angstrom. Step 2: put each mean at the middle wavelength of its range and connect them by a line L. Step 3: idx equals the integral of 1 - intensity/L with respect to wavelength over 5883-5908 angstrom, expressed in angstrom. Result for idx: 3.8 angstrom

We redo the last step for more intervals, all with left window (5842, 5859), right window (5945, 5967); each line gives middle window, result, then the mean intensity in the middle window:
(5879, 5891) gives 1.2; 102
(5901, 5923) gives 0.0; 114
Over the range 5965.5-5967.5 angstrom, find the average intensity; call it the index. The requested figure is 118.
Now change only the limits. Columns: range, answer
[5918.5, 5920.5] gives 112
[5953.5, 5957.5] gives 111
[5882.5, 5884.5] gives 107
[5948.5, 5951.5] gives 111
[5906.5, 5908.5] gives 116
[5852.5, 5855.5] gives 111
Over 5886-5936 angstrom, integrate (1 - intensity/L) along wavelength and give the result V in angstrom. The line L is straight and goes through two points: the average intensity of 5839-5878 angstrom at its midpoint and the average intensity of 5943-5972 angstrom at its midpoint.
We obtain 3.8 angstrom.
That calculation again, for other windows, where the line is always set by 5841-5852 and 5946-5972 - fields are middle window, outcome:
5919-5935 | 0.1 angstrom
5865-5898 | 3.3 angstrom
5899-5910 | 0.3 angstrom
